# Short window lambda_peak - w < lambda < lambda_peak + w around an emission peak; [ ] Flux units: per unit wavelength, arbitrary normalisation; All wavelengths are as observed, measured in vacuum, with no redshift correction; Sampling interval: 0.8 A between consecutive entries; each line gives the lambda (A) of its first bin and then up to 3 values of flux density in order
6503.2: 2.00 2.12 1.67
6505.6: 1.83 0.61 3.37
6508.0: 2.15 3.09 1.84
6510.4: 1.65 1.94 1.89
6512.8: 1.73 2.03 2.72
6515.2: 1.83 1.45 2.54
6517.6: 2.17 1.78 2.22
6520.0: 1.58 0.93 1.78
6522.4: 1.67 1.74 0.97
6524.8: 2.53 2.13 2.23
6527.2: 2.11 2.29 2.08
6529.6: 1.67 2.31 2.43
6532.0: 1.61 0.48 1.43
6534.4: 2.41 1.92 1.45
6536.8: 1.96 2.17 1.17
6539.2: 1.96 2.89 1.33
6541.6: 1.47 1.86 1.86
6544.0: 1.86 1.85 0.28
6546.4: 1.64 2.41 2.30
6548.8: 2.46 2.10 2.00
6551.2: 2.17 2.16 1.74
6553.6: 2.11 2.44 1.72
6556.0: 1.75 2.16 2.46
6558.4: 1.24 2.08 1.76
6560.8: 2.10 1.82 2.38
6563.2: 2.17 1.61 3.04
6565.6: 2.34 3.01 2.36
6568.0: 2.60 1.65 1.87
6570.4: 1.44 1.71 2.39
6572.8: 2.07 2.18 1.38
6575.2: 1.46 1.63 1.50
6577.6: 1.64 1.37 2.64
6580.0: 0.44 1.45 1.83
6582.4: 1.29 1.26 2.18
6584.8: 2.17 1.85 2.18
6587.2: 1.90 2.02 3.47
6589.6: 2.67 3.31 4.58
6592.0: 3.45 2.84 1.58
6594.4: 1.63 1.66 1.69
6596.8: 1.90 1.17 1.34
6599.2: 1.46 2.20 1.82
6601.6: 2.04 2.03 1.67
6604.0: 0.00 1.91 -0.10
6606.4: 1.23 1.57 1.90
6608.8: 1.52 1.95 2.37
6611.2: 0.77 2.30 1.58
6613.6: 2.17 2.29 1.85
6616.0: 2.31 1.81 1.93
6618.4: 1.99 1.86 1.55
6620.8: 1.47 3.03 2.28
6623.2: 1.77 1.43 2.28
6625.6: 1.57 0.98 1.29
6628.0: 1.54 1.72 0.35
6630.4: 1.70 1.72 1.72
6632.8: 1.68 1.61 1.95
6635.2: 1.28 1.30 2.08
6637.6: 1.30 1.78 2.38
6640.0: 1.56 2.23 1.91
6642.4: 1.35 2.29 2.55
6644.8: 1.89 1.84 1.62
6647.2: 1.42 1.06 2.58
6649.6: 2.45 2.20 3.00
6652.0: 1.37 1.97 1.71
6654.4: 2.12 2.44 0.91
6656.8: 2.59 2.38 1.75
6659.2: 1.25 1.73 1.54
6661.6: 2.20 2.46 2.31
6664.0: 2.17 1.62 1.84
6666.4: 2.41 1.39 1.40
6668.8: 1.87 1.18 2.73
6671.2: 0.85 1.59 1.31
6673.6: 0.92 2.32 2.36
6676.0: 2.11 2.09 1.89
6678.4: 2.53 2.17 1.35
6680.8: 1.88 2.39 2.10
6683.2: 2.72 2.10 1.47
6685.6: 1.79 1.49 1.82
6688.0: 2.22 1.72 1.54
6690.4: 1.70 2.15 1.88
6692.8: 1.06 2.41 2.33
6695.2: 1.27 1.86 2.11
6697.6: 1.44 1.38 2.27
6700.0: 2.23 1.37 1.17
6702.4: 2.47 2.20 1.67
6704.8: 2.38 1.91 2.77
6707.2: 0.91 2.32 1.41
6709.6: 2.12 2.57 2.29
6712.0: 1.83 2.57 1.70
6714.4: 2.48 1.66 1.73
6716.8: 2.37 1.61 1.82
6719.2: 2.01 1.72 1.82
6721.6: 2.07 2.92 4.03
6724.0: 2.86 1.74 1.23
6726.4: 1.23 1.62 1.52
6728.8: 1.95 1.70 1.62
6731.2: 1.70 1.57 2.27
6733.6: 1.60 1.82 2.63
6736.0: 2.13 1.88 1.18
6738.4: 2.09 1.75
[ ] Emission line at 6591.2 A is H-beta 4861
